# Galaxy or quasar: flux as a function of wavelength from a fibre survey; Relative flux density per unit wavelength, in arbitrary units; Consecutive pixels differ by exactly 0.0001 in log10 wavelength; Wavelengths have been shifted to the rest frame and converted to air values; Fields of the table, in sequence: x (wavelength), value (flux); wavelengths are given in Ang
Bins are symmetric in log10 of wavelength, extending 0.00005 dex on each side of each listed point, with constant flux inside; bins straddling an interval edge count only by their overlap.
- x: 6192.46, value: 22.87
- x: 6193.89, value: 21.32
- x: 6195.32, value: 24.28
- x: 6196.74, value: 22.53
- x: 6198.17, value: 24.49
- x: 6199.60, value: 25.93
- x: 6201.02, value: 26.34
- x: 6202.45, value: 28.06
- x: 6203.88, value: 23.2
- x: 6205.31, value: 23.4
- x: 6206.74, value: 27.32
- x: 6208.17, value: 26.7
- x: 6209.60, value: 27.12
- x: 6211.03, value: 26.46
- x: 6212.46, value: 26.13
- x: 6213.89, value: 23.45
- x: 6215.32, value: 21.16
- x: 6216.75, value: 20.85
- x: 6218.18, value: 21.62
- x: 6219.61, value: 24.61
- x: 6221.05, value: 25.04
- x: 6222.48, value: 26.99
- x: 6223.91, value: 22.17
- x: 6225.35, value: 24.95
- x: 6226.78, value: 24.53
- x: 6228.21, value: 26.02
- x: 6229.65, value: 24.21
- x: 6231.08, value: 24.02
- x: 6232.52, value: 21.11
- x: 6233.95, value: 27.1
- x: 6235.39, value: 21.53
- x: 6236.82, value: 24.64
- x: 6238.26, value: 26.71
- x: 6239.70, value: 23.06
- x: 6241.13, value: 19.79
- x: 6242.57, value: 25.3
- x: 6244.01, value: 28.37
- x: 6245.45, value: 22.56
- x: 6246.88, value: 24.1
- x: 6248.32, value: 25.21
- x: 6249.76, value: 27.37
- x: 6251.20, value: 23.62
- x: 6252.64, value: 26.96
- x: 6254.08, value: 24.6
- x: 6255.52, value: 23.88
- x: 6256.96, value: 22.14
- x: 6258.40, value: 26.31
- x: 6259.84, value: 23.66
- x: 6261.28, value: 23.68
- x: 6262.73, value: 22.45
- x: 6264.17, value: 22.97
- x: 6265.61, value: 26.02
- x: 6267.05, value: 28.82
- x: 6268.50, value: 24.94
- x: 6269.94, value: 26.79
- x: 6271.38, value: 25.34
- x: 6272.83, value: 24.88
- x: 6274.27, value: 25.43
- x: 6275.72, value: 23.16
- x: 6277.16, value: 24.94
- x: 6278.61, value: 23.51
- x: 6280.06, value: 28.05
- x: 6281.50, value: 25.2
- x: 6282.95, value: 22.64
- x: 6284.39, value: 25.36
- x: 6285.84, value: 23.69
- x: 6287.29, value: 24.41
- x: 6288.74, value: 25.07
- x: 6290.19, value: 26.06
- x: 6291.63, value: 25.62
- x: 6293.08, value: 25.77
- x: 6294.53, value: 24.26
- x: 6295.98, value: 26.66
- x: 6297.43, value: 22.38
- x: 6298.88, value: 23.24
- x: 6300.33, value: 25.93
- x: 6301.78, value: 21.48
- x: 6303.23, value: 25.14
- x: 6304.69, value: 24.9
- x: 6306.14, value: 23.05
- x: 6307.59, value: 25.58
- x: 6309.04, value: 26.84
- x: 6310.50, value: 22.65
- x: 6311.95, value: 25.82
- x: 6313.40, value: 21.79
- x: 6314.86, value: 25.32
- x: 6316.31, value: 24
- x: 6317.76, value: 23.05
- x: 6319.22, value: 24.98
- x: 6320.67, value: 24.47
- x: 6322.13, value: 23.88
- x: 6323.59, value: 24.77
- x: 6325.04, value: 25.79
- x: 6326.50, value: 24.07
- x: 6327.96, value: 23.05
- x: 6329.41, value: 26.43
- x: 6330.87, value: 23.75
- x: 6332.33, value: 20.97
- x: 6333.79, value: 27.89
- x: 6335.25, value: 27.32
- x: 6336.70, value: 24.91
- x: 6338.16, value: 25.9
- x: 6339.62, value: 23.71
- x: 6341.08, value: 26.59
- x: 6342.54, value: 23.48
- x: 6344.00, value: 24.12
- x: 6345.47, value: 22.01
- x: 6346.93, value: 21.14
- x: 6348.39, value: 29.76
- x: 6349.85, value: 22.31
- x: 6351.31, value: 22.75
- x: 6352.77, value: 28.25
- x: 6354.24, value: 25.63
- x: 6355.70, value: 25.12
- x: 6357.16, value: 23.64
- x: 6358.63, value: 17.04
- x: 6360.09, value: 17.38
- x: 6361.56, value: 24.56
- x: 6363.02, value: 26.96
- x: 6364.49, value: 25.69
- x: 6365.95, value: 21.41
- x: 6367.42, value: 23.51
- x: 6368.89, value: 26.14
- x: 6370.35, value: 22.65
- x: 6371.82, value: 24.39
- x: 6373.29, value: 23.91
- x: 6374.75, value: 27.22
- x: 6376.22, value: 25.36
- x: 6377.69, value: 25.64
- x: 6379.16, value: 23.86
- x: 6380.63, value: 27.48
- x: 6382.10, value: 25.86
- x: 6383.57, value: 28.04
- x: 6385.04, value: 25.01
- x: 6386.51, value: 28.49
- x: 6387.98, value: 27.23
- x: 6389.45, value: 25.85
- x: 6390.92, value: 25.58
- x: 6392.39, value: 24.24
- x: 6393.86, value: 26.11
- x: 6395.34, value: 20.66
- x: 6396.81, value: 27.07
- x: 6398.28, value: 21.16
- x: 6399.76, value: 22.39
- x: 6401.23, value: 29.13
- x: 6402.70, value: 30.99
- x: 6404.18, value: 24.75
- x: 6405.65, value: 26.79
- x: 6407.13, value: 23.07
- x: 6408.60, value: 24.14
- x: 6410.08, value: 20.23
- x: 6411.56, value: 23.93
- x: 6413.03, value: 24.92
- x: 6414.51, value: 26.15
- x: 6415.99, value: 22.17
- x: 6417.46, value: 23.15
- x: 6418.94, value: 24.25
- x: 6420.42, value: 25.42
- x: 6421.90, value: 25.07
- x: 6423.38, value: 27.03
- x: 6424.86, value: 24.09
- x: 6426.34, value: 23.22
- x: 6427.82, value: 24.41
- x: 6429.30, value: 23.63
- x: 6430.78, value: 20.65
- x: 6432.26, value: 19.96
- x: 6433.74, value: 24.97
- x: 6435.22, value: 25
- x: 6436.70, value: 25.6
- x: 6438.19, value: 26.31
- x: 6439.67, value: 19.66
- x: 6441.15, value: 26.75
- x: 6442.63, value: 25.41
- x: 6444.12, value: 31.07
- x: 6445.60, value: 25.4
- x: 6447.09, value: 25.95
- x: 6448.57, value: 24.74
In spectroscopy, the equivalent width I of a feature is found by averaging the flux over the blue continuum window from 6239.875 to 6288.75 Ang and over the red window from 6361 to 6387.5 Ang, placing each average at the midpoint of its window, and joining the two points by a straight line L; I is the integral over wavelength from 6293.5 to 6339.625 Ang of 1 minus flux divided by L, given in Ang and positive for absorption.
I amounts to 0.9 Ang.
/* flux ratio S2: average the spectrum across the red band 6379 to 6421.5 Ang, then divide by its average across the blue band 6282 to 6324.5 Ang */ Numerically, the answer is 1.0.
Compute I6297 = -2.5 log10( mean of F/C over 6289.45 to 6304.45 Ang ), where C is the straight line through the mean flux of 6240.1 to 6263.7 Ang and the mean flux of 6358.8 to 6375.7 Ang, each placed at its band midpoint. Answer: -0.02 mag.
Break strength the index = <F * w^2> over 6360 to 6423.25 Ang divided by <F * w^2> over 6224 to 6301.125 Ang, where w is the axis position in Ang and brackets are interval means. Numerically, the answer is 1.1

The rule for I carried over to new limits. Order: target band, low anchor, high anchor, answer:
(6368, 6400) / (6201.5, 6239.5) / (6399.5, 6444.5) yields -0.80 Ang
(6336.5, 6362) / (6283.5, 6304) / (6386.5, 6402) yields 1.17 Ang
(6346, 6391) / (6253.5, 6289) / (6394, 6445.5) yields -0.28 Ang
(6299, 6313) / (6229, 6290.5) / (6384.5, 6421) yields 0.14 Ang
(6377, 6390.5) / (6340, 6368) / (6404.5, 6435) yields -1.45 Ang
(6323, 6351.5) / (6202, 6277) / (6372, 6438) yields 0.22 Ang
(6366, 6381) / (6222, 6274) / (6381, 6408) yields 0.45 Ang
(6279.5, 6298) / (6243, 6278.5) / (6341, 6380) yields -0.26 Ang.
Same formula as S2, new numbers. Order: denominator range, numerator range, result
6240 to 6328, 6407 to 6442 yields 0.97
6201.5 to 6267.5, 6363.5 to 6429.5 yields 1.02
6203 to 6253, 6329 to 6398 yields 1.01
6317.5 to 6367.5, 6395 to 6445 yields 1.01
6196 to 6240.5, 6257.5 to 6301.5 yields 1.01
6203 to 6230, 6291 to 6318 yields 0.99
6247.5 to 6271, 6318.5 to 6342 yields 1.00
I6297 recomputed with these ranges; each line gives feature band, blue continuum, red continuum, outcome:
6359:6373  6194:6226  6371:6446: 0.063 mag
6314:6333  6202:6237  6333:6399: 0.021 mag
